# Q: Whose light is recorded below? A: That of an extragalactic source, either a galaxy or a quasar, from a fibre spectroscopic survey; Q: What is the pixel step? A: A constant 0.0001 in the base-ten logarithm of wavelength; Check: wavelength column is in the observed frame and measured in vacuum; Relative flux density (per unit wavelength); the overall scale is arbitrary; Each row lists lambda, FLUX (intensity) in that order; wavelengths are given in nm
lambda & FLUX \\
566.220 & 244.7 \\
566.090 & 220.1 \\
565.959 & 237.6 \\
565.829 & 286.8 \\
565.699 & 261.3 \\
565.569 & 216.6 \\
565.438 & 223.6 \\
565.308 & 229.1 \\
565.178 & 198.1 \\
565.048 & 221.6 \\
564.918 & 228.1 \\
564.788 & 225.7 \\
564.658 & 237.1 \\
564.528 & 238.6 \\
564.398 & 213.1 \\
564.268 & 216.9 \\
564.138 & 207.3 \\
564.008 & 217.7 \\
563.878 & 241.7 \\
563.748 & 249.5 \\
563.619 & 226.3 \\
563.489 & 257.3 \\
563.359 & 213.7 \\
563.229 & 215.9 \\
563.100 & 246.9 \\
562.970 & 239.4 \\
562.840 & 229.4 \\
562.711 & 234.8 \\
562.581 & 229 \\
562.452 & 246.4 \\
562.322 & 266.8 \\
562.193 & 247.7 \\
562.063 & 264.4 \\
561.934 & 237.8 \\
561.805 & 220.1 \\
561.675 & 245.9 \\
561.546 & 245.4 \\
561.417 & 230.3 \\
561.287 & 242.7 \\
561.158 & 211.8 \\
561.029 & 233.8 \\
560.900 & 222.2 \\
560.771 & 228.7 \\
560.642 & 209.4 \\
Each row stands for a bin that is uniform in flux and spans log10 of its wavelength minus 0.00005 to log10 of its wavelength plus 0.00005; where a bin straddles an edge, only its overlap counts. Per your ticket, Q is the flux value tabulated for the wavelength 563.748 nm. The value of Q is 249.5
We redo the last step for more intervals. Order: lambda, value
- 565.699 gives 261.3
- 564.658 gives 237.1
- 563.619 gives 226.3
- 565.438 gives 223.6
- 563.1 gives 246.9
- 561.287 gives 242.7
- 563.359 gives 213.7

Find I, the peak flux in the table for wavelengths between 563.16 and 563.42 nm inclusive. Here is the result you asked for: 215.9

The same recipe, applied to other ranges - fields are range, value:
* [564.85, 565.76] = 261.3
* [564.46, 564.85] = 238.6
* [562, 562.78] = 266.8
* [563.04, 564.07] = 257.3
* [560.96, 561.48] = 242.7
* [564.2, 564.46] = 216.9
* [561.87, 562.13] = 264.4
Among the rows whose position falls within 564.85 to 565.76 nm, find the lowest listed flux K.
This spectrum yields 198.1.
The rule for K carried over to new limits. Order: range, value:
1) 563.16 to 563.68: 213.7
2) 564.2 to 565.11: 213.1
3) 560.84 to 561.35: 211.8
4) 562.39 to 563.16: 229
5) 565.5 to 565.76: 216.6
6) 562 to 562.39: 247.7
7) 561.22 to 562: 220.1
